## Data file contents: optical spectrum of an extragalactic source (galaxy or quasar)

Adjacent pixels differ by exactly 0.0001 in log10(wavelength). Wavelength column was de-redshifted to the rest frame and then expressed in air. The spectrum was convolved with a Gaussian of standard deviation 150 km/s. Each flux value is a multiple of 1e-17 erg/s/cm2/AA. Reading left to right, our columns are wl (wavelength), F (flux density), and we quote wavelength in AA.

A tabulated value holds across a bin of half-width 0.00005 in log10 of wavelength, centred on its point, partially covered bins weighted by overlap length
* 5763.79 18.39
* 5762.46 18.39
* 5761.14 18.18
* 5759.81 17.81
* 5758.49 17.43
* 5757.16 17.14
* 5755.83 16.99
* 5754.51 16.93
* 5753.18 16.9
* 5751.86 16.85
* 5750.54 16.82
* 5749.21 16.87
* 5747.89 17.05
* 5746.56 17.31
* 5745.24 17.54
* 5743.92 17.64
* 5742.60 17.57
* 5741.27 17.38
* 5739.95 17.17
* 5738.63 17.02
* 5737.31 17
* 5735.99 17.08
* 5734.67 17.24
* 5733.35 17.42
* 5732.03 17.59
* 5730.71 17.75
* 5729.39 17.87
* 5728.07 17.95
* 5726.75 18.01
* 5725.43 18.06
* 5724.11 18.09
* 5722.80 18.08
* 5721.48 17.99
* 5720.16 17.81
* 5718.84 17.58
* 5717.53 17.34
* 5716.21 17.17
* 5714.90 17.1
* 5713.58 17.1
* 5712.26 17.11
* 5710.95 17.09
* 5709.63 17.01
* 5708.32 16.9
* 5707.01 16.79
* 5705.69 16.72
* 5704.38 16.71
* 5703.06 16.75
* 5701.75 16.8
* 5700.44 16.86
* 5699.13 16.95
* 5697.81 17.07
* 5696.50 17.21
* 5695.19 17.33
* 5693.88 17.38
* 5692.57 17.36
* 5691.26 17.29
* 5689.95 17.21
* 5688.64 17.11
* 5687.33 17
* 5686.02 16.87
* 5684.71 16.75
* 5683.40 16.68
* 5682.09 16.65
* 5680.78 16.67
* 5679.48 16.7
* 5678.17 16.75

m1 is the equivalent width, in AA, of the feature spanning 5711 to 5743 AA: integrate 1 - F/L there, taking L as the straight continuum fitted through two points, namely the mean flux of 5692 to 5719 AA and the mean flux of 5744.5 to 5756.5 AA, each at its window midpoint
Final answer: -0.9 AA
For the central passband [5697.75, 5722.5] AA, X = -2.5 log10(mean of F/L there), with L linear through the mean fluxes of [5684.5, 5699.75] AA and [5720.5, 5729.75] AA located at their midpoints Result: 0.03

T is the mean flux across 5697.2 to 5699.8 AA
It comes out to 17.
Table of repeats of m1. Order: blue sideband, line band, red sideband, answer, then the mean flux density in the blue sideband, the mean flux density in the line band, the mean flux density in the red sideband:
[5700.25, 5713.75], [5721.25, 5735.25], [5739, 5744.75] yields -0.5 AA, 16.9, 17.8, 17.4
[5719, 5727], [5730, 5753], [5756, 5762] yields 0.7 AA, 18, 17.3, 17.6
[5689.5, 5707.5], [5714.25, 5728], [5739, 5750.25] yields -0.5 AA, 17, 17.7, 17.3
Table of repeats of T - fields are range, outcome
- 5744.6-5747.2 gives 17.4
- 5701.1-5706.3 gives 16.7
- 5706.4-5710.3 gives 16.9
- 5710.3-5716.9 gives 17.1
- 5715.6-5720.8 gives 17.5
